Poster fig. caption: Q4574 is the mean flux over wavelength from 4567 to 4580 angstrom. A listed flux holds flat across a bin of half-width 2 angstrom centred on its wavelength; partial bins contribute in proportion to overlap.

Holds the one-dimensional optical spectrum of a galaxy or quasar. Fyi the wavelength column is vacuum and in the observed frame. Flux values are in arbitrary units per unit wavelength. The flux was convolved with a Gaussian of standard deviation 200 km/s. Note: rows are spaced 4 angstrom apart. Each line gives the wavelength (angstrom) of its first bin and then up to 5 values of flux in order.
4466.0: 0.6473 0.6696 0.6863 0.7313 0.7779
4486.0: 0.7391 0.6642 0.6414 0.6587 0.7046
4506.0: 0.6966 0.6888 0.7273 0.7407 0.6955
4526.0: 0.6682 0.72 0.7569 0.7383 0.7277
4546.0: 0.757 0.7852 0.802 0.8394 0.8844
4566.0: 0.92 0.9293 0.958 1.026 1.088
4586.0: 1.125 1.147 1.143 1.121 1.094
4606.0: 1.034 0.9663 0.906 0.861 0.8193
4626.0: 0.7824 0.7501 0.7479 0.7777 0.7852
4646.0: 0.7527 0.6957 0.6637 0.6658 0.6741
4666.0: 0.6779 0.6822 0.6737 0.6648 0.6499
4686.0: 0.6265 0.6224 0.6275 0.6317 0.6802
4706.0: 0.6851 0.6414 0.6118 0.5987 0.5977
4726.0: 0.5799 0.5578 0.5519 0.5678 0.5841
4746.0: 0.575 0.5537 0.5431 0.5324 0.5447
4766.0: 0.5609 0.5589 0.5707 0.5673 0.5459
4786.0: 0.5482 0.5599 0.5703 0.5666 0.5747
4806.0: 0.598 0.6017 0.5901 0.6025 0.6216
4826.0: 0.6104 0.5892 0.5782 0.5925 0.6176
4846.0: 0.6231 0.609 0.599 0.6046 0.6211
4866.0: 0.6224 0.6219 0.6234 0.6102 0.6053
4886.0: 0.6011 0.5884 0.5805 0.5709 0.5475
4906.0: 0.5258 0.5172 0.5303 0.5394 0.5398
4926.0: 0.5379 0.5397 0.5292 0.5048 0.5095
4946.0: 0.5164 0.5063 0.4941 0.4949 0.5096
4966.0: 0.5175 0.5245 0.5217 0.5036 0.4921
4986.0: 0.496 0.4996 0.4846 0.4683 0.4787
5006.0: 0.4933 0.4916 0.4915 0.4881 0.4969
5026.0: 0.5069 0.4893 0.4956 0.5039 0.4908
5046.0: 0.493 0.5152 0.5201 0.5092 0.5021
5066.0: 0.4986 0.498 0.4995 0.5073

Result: 0.967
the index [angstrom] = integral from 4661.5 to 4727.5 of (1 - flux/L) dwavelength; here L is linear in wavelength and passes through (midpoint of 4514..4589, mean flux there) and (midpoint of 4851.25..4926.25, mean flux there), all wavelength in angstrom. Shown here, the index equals 8.1 angstrom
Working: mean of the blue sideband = 0.843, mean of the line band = 0.642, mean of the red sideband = 0.579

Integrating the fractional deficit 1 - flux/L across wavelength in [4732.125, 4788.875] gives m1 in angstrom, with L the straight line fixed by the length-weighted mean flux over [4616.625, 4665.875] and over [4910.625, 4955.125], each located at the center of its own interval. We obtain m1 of 8.32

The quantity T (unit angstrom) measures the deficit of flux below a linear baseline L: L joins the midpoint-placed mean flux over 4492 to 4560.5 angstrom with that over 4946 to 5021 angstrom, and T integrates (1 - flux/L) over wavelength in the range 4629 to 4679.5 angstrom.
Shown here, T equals -3.39 angstrom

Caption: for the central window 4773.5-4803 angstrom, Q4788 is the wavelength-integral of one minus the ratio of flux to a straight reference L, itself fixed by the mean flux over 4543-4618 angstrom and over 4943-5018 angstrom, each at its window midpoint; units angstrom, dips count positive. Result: 6.6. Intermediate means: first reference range 0.967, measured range 0.562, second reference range 0.499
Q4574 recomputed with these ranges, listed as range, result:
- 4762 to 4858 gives 0.585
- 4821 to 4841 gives 0.598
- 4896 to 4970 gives 0.524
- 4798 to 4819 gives 0.59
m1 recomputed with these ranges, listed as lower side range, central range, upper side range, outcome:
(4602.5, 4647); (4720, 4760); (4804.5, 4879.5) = 8.6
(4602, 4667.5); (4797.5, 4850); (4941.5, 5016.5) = 2.8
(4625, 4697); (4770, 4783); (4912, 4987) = 1.3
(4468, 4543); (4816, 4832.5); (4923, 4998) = -1.1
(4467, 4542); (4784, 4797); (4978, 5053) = 0.6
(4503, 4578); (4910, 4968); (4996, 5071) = 3.4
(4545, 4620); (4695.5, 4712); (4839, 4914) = 3.2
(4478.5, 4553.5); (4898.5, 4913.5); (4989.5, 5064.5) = 0.4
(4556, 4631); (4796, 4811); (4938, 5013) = 2.7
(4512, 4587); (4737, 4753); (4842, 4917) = 2.8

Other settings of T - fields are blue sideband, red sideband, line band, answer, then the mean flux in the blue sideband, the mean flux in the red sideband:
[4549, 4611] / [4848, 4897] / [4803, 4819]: 2.13 angstrom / 0.995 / 0.606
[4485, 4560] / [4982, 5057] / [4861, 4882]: -2.07 angstrom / 0.724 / 0.495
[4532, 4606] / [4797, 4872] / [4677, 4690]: 2.49 angstrom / 0.938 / 0.603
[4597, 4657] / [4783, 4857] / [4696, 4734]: 5.83 angstrom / 0.843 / 0.591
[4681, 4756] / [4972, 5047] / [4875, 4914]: -2.42 angstrom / 0.604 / 0.494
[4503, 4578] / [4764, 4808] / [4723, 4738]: 1.20 angstrom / 0.785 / 0.566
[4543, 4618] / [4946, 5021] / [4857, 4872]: 0.43 angstrom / 0.967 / 0.498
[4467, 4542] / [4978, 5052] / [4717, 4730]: 0.60 angstrom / 0.706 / 0.493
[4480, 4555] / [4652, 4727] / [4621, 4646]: -3.87 angstrom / 0.719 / 0.646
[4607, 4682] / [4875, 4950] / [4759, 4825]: 6.87 angstrom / 0.754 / 0.549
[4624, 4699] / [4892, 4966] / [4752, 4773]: 2.70 angstrom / 0.693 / 0.527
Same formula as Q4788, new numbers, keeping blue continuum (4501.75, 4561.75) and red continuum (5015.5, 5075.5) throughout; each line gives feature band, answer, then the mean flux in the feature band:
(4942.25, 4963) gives 1.51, 0.504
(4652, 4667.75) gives 0.26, 0.67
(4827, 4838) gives 0.23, 0.588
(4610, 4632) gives -4.29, 0.837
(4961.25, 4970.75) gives 0.36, 0.517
